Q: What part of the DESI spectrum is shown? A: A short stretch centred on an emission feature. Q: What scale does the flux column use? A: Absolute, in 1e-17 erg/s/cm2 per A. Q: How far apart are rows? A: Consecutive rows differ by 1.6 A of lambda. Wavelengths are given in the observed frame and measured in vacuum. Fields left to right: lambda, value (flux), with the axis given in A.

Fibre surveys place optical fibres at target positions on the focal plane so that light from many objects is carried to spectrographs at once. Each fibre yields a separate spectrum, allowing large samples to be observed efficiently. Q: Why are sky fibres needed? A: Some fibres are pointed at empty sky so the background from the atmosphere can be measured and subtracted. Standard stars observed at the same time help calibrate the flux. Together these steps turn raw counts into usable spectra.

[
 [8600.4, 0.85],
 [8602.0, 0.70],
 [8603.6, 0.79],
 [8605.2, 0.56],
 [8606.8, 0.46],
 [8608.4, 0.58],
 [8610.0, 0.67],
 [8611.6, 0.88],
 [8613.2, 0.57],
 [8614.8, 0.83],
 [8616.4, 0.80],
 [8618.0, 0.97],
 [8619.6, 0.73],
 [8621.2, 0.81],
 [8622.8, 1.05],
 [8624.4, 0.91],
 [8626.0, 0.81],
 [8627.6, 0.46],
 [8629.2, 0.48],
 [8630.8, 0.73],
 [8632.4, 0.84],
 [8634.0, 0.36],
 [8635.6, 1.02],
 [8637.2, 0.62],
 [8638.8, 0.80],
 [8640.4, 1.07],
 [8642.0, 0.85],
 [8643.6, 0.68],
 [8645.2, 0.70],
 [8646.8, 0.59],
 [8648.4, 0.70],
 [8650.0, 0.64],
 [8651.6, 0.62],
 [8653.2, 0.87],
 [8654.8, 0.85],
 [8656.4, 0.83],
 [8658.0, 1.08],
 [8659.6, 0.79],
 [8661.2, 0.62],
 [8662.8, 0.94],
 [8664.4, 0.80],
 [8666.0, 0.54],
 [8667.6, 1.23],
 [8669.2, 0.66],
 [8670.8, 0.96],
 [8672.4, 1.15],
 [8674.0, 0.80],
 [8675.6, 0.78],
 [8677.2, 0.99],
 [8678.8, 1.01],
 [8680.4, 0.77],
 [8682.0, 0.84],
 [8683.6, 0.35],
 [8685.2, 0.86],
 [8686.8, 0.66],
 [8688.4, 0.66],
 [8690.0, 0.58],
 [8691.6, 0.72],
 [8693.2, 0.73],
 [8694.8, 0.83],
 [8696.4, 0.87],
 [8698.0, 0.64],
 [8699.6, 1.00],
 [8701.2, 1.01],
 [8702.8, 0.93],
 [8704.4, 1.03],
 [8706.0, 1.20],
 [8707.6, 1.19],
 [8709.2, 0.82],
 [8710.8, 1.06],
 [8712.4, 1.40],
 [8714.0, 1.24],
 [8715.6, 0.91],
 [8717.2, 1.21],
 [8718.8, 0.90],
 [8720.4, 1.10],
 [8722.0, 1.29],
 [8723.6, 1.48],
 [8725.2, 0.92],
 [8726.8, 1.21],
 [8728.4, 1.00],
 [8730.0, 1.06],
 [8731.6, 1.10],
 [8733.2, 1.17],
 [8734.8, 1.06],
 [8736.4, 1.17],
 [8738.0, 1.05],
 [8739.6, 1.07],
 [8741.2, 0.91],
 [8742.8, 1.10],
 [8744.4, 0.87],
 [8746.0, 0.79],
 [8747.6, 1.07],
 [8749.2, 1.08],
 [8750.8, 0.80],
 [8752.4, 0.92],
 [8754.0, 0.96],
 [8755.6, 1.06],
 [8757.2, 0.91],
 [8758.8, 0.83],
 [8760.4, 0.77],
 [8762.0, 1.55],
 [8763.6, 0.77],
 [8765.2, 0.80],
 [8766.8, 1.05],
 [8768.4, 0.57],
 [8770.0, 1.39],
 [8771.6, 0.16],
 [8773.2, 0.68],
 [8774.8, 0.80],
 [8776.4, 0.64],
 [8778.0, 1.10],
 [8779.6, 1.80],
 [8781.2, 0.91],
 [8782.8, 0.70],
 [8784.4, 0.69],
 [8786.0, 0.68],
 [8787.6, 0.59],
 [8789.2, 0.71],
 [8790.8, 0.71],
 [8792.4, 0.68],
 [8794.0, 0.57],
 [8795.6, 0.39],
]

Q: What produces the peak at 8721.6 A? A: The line Mg II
